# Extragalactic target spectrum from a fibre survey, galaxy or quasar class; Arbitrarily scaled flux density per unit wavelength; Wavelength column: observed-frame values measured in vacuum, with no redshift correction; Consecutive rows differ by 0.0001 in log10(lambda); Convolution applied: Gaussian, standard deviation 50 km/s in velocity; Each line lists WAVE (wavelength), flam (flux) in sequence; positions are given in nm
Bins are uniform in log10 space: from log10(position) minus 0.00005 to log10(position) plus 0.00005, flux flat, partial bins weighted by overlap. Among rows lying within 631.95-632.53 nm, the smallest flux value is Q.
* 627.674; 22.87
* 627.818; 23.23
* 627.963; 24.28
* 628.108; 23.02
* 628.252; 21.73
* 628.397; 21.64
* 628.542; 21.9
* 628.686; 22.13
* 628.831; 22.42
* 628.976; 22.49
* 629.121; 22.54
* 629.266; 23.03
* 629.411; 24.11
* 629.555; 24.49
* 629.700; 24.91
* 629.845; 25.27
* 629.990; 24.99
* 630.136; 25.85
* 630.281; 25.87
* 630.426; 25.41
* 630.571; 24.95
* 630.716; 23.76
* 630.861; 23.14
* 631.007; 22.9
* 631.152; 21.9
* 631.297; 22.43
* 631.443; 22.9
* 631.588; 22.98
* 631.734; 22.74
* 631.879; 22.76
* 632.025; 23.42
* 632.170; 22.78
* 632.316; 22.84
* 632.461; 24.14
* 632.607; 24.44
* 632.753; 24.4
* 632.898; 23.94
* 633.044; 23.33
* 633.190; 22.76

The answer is 22.78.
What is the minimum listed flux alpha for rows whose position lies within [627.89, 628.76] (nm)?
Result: 21.64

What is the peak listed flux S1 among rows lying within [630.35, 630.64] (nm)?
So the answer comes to 25.41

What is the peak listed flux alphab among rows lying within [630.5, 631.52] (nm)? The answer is 24.95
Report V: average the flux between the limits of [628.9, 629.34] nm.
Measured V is 22.7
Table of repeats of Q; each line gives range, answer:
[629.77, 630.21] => 24.99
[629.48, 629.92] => 24.49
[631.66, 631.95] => 22.74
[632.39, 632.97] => 23.94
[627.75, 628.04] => 23.23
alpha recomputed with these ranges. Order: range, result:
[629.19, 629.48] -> 23.03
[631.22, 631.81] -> 22.43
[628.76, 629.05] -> 22.42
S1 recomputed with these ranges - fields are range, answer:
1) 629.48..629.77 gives 24.91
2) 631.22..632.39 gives 23.42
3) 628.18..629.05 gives 22.49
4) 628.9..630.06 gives 25.27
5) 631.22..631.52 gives 22.9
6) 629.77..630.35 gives 25.87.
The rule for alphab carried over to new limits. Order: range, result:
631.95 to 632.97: 24.44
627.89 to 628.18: 24.28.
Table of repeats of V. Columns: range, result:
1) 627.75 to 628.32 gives 23.1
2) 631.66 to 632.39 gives 22.9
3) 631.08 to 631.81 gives 22.6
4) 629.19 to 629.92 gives 24.4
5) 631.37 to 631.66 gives 22.9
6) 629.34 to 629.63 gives 24.4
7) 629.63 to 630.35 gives 25.4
